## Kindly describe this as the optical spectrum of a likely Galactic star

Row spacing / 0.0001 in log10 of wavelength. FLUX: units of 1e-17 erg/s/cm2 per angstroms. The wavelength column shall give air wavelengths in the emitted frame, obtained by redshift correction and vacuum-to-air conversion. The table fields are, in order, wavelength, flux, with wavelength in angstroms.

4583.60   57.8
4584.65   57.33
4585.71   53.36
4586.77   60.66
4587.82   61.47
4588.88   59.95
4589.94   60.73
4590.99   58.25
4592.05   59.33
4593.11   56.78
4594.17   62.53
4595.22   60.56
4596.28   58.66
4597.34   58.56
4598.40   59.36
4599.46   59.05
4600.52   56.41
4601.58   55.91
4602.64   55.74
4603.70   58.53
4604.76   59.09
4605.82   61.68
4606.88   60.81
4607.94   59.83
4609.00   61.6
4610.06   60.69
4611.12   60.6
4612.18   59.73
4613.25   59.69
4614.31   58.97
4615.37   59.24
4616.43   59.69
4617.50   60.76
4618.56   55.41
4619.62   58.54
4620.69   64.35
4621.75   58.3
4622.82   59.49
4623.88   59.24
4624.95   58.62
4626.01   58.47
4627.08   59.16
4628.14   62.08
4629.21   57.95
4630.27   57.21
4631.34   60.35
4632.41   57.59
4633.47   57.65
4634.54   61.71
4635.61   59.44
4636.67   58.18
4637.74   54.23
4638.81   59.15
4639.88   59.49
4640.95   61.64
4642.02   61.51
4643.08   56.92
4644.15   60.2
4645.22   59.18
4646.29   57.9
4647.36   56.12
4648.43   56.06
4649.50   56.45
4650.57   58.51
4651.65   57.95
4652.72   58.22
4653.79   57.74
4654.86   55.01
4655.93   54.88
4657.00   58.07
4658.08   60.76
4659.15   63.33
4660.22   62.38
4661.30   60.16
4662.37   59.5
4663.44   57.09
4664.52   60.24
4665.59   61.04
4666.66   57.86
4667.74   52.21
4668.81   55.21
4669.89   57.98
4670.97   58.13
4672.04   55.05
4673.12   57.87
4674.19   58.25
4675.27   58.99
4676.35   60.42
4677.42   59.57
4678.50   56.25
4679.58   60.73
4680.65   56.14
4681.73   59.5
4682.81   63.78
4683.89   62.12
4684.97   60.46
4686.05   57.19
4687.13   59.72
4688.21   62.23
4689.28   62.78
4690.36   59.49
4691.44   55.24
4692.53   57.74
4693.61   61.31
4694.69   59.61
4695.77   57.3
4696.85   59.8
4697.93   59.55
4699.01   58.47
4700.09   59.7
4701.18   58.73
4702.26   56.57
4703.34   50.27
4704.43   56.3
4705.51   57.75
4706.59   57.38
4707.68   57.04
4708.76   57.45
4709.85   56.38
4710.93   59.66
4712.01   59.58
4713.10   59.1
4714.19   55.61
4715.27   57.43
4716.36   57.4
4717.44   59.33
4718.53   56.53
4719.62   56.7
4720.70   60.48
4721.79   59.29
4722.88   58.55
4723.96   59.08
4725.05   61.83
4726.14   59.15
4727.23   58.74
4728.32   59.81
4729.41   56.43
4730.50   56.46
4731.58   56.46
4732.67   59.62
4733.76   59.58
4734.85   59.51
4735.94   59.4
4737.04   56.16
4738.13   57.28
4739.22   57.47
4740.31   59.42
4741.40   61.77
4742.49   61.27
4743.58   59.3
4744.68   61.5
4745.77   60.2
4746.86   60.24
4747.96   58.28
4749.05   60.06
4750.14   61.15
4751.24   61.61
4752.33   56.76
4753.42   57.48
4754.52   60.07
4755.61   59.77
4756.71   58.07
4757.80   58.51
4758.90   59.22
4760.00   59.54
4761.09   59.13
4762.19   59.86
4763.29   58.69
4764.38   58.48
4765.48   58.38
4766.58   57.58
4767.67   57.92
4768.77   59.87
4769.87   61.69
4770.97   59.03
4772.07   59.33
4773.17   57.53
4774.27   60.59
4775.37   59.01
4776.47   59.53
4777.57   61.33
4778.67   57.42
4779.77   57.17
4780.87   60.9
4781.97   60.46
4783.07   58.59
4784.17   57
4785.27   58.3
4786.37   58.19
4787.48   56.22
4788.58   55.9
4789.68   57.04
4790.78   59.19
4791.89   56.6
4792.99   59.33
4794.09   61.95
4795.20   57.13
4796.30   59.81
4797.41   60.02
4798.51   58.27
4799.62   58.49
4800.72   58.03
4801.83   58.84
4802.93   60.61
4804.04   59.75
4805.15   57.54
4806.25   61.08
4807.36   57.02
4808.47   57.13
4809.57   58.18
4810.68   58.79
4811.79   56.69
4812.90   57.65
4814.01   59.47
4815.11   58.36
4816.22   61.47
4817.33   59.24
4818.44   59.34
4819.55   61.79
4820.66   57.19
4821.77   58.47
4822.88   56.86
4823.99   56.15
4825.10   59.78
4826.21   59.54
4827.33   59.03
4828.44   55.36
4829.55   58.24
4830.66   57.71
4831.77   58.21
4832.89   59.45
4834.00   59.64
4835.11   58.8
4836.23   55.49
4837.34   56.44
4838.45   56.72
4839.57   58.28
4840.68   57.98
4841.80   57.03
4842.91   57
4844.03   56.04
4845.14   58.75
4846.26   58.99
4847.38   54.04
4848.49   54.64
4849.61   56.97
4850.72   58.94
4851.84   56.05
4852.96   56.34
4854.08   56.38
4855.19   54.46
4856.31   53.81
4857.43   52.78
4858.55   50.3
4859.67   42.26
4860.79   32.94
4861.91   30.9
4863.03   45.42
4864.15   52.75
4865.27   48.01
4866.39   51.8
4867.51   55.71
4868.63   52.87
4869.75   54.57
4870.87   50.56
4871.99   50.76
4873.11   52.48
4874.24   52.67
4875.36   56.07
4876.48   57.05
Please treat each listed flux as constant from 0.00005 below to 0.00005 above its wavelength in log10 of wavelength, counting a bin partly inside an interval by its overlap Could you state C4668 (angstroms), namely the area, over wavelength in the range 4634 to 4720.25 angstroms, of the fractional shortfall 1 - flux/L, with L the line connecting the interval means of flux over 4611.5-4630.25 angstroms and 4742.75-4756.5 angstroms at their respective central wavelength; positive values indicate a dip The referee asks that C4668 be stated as 1.57 angstroms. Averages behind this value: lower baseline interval 59.3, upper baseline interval 59.7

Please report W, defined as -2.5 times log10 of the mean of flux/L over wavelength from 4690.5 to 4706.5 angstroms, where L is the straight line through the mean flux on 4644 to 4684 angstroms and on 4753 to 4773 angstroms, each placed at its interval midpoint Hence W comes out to 0.015 mag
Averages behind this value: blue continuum 58.4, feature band 57.8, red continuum 59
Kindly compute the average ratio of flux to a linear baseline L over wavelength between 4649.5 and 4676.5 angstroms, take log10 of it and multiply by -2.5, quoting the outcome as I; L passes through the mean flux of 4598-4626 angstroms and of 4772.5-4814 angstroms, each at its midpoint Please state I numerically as 0.016 mag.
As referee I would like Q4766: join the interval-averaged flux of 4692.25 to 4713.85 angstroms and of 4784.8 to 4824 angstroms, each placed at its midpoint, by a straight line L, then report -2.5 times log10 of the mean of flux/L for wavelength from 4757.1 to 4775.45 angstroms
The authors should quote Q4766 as -0.01 mag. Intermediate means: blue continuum 58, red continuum 58.5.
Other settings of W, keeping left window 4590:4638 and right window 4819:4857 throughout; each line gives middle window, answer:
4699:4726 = 0.01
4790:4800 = -0.02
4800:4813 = -0.02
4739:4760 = -0.03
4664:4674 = 0.03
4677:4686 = -0.02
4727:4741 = 0.00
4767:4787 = -0.02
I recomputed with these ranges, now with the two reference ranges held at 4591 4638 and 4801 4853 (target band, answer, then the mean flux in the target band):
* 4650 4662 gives 0.00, 58.8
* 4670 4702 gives -0.01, 59.1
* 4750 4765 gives -0.01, 59.1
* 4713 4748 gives 0.00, 58.8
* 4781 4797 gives 0.00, 58.4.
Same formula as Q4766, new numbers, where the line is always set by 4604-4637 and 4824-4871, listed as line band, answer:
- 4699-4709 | 0.01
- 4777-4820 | -0.06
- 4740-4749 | -0.07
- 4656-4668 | -0.01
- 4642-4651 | 0.02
